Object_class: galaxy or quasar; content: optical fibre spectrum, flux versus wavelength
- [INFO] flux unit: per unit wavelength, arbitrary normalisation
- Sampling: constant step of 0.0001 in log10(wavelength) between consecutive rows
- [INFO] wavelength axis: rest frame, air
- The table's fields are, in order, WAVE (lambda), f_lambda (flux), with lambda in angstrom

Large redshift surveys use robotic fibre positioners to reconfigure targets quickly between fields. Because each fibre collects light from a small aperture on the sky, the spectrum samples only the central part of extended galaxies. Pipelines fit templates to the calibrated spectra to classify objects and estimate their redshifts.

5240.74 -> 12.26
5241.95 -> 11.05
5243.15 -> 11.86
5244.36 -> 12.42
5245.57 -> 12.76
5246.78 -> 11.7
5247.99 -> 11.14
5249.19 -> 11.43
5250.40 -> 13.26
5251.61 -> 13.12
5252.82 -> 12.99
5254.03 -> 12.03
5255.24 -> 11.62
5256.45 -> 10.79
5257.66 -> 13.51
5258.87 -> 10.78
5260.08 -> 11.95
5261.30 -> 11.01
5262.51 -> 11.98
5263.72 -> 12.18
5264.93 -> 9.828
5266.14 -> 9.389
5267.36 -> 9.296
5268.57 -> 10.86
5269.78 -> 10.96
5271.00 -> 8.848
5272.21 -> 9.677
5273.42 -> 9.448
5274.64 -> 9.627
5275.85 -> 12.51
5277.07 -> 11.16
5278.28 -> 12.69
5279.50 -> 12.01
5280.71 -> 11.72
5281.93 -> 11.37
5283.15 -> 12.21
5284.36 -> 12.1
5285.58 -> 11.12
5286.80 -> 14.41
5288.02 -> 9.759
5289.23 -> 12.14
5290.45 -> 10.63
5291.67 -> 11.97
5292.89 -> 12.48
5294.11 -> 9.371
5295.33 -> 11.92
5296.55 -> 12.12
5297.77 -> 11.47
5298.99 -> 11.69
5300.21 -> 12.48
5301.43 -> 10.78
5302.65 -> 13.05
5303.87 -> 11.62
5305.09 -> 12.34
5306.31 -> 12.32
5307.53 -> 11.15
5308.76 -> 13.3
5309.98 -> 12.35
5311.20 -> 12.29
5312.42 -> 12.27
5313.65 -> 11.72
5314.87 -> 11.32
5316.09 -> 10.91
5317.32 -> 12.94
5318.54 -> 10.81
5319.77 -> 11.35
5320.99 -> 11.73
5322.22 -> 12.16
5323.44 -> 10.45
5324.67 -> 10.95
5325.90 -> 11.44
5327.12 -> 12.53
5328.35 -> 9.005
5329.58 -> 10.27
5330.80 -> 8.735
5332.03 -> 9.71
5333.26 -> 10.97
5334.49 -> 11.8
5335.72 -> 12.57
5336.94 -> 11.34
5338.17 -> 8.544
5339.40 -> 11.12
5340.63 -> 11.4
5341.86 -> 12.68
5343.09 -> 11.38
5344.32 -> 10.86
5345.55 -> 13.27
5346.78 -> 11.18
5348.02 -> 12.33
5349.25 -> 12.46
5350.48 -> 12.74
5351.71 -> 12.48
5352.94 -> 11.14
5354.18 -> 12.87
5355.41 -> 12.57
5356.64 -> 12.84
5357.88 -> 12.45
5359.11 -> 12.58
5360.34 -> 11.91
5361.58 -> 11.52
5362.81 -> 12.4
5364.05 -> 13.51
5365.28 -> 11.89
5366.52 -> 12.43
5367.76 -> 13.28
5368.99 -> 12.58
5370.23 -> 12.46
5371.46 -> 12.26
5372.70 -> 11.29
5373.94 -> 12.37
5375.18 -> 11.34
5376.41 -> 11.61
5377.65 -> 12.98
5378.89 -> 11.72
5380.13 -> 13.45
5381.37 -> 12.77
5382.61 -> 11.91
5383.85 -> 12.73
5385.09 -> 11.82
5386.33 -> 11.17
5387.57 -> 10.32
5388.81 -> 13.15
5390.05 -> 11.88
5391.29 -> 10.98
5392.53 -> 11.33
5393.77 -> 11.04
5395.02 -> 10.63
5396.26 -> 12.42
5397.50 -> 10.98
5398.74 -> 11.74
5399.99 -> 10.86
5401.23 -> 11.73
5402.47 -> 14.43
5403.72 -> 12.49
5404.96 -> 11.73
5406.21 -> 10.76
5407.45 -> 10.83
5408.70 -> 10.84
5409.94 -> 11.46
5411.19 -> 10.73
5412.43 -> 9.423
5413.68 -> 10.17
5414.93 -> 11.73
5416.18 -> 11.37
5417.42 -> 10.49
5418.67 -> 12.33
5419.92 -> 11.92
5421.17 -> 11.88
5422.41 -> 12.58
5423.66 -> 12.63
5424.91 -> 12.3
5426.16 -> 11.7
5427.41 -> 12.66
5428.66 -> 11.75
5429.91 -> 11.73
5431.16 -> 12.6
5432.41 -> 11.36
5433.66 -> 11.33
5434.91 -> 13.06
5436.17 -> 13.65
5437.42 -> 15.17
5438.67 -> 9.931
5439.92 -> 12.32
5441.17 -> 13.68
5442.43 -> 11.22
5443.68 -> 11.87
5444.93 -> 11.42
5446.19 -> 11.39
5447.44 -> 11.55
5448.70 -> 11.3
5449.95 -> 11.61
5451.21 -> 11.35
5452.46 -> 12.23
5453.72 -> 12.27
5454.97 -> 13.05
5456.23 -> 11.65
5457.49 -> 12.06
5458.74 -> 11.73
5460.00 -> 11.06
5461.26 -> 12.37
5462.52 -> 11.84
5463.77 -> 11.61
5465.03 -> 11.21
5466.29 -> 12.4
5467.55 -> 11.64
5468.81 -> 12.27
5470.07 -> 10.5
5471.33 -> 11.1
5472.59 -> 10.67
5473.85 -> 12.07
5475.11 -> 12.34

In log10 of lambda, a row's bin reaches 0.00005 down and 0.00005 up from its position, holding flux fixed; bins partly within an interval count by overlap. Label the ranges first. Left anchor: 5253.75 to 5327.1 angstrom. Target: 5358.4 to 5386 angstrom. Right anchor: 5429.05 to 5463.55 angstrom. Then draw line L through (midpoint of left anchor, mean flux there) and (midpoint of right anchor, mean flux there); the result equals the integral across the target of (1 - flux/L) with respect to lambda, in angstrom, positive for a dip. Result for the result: -1.25 angstrom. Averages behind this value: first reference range 11.5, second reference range 12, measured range 12.3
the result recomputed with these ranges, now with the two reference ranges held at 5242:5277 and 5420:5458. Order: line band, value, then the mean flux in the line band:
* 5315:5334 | 1.1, 10.9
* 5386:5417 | 1.5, 11.4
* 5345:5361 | -0.9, 12.4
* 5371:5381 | -0.3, 12.1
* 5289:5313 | -0.8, 11.9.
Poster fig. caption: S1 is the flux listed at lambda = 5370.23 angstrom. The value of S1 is 12.46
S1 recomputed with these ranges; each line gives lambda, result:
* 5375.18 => 11.34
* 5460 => 11.06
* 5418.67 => 12.33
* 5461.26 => 12.37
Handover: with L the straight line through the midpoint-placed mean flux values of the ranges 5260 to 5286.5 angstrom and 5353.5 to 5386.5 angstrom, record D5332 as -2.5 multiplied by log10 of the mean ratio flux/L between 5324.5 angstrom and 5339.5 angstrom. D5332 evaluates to 0.11 mag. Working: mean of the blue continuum 11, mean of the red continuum 12.3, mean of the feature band 10.7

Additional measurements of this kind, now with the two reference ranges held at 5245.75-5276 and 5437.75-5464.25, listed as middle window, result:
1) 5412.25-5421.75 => 0.05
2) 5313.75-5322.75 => -0.02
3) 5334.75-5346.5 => 0.00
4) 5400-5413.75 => 0.03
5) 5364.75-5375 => -0.06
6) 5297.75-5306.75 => -0.06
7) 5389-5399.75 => 0.02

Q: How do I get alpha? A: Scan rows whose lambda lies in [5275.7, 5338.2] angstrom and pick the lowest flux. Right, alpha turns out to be 8.544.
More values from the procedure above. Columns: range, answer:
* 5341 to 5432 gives 9.423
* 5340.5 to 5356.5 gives 10.86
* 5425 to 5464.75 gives 9.931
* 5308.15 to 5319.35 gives 10.81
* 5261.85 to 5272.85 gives 8.848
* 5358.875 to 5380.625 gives 11.29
